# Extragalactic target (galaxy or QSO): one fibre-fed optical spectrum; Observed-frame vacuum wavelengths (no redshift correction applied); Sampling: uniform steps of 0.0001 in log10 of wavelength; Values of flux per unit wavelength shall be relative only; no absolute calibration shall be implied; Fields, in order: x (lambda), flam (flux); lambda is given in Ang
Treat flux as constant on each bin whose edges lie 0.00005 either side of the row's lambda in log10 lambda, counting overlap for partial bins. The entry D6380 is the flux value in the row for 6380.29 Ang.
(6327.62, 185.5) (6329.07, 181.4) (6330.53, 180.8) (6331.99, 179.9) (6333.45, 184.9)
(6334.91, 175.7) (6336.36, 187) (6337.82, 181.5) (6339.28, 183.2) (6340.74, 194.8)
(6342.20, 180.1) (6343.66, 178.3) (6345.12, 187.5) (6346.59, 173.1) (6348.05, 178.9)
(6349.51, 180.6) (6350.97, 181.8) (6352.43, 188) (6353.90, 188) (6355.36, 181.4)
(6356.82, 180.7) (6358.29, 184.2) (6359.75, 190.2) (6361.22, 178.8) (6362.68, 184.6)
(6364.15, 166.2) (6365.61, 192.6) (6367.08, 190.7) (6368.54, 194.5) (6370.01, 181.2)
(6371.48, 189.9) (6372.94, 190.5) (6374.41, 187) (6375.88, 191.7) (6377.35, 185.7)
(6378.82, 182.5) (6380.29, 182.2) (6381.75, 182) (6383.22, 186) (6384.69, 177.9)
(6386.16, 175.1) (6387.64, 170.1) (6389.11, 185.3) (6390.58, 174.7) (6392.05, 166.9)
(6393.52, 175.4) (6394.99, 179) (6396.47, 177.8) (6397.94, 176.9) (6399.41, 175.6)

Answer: 182.2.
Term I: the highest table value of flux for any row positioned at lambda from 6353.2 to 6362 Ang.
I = 190.2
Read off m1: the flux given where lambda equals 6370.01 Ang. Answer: 181.2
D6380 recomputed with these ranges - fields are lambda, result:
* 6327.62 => 185.5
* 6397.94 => 176.9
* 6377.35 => 185.7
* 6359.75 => 190.2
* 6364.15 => 166.2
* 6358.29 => 184.2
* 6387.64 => 170.1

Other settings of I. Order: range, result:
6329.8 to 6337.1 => 187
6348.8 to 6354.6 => 188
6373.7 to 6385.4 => 191.7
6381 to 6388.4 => 186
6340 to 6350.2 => 194.8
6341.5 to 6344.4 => 180.1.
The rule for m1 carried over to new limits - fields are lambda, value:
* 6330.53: 180.8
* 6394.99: 179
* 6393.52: 175.4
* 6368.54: 194.5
